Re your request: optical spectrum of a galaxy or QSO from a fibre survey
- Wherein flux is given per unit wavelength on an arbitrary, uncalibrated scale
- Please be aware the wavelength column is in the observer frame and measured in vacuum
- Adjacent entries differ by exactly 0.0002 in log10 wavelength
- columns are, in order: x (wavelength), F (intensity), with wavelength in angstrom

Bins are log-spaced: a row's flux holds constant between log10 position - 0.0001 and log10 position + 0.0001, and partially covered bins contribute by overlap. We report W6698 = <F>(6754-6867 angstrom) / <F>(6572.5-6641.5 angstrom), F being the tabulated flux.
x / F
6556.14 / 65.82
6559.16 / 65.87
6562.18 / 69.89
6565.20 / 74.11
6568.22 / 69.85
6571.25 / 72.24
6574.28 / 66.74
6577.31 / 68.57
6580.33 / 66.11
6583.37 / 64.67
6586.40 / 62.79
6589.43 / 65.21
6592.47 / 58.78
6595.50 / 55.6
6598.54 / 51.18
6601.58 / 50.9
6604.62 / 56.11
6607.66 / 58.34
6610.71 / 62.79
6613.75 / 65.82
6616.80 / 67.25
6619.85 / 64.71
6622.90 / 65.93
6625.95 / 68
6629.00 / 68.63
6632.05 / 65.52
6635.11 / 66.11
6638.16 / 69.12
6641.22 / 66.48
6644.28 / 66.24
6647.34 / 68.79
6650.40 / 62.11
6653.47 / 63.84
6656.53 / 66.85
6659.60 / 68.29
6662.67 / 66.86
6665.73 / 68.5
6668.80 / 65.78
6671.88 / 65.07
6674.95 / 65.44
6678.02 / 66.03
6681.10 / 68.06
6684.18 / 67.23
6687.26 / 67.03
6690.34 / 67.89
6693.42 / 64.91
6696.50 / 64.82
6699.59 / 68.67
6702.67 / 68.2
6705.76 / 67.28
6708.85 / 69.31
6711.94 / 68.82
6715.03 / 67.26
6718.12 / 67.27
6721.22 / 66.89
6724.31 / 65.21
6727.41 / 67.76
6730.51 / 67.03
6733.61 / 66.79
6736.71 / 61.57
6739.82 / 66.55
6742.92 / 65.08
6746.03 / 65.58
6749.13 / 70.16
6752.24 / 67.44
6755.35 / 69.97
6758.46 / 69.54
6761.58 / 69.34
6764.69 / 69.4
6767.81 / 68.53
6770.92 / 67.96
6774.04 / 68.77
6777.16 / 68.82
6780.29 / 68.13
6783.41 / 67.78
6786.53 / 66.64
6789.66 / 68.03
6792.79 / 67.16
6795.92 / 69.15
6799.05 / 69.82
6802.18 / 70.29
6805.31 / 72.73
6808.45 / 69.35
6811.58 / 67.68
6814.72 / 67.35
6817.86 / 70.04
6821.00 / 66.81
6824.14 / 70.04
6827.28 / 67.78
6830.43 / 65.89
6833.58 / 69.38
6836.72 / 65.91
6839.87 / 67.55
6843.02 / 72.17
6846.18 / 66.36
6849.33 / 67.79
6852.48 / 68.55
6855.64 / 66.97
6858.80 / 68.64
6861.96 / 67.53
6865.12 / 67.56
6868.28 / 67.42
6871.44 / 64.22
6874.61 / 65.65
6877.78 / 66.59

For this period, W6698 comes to 1.1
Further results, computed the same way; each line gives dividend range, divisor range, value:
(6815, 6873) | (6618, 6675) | 1.02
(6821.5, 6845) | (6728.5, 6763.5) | 1.02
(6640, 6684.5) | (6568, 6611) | 1.07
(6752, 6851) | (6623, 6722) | 1.02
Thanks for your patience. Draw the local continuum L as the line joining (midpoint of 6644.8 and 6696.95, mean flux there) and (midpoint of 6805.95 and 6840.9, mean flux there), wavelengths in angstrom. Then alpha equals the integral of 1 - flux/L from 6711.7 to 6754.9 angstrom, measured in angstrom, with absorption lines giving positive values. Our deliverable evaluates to 0.2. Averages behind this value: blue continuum 66.4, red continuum 68.1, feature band 66.7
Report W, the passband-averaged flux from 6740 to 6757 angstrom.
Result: 67.6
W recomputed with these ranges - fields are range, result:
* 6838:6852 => 68.4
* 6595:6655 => 63.3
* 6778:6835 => 68.5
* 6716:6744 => 66.1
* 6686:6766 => 67.3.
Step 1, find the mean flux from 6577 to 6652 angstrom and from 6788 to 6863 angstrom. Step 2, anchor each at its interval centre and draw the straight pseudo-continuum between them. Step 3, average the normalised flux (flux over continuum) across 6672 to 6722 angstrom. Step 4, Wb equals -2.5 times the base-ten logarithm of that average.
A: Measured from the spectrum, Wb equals -0.03 mag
